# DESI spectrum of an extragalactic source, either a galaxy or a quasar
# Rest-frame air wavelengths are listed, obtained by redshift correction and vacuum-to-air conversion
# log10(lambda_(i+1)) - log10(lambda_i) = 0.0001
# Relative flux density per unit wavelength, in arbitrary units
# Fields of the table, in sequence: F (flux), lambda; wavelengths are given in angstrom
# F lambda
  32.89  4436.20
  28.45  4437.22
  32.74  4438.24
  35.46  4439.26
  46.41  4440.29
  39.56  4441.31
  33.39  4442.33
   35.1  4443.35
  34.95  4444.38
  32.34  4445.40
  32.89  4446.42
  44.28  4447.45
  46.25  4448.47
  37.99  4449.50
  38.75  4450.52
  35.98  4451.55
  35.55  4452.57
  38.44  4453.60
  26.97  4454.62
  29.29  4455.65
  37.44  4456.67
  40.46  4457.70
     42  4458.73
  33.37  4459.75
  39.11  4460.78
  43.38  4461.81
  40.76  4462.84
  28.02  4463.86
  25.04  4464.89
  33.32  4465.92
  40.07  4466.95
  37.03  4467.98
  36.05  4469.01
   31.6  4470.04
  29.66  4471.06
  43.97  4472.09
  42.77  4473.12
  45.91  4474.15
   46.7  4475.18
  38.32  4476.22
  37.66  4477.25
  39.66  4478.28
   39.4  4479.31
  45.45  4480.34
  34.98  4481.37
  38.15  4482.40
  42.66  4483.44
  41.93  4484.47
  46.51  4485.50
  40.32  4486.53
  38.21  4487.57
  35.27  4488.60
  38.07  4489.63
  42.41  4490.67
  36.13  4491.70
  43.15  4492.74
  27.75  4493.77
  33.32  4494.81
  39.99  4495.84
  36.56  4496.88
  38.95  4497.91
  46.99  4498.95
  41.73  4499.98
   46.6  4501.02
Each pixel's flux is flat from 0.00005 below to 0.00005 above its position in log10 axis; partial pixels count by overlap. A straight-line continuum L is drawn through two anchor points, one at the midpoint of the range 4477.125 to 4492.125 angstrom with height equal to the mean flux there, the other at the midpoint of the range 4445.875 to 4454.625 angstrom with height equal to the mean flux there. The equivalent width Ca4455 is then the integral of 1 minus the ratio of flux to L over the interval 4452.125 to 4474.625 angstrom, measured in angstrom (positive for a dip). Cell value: 1.39 angstrom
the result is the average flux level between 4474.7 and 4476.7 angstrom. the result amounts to 42.3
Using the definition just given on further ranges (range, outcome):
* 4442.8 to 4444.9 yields 35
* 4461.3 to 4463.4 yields 41.8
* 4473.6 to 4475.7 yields 46.2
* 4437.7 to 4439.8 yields 34.1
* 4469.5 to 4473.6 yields 37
